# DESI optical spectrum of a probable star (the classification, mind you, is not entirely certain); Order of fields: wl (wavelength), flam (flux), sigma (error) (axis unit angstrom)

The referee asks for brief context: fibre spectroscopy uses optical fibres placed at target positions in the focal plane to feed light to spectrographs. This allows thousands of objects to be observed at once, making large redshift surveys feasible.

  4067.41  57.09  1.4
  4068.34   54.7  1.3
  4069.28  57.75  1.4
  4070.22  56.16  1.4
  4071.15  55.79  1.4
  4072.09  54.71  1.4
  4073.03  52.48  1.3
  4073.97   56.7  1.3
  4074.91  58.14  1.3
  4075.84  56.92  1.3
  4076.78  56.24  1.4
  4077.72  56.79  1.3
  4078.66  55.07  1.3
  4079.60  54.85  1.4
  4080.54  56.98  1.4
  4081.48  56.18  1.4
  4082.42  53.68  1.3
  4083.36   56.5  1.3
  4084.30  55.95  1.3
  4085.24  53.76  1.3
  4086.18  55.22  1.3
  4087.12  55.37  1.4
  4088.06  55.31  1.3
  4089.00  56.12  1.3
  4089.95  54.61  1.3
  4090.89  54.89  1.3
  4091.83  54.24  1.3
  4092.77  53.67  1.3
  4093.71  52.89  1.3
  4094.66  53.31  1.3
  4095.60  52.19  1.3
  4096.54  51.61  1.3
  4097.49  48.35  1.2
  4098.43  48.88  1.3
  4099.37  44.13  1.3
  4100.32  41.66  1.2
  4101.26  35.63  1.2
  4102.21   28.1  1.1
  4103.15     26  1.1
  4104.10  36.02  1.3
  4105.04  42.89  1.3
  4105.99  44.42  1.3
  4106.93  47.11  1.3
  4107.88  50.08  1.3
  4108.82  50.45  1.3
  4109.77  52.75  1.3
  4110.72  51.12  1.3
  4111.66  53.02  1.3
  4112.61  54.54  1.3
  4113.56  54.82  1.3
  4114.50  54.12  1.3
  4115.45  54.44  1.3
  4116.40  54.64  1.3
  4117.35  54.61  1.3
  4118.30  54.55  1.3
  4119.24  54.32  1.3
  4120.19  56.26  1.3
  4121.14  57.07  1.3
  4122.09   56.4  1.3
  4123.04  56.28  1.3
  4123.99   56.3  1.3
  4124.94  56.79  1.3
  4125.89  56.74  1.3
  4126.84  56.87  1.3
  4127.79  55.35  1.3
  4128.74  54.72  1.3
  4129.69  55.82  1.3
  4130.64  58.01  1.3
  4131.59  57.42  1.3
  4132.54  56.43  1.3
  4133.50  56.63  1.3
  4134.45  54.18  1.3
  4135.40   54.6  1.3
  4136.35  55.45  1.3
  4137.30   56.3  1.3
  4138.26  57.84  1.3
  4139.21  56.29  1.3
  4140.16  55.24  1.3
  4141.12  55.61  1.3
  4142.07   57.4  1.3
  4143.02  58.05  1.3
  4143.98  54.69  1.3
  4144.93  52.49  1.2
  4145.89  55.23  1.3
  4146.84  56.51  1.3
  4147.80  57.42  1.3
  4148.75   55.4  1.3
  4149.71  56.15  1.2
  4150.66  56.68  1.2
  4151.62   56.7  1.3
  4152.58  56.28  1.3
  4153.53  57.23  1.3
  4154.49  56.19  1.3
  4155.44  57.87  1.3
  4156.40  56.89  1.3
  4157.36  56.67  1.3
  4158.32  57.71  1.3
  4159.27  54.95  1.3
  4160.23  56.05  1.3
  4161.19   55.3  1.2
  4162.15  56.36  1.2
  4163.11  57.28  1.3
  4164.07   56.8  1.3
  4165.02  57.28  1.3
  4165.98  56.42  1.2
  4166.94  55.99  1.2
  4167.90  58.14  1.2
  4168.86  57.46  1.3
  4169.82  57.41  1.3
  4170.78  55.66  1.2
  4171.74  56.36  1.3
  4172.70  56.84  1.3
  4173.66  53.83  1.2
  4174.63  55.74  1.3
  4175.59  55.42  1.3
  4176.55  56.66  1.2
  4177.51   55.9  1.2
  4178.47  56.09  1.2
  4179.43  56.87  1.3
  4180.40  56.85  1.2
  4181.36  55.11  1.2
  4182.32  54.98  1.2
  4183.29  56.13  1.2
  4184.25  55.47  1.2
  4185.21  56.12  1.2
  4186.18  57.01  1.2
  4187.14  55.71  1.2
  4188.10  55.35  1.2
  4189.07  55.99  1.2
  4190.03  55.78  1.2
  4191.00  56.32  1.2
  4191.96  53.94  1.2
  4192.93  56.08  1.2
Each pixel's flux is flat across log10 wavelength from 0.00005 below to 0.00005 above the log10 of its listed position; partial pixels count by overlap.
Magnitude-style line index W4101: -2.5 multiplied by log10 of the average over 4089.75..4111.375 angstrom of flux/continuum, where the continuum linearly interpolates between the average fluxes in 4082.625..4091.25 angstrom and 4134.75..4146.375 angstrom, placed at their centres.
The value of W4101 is 0.185 mag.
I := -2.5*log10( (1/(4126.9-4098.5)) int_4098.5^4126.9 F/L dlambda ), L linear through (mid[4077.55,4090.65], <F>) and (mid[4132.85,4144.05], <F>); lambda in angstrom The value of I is 0.13 mag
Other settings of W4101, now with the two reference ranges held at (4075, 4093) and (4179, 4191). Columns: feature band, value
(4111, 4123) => 0.01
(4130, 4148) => -0.01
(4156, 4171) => -0.02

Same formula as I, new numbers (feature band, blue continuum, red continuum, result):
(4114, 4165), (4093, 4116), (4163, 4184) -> -0.088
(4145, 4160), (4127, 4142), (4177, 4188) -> -0.007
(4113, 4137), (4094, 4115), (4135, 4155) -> -0.090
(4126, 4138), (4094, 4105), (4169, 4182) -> -0.161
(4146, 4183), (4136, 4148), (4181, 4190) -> -0.010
